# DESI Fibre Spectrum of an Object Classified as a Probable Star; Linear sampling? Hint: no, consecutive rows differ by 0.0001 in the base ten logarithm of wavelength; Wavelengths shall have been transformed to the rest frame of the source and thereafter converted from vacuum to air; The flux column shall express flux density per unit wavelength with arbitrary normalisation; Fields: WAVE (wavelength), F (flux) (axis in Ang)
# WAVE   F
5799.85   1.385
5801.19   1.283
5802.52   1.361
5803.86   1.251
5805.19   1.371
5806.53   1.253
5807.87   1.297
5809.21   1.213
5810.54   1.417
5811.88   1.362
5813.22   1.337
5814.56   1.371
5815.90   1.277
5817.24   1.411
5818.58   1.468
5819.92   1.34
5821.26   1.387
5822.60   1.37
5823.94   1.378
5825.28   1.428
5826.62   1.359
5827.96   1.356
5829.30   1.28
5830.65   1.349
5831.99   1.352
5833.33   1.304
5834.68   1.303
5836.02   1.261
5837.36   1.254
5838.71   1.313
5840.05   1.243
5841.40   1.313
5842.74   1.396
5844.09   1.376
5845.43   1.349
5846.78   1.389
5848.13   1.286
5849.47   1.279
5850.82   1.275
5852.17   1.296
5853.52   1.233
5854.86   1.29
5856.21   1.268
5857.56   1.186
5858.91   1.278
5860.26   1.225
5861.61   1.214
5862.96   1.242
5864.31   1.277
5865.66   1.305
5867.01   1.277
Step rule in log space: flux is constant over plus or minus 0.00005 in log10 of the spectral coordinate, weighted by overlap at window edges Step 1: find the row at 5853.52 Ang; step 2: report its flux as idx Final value 1.233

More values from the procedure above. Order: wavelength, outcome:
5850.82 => 1.275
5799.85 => 1.385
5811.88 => 1.362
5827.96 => 1.356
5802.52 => 1.361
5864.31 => 1.277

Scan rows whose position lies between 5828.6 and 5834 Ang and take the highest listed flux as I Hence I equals 1.352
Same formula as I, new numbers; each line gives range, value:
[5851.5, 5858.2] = 1.296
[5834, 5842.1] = 1.313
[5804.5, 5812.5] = 1.417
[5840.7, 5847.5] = 1.396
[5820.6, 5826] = 1.428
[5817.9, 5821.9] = 1.468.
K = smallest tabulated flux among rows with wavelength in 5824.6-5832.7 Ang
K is 1.28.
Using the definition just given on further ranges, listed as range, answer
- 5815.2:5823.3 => 1.277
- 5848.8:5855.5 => 1.233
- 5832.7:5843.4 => 1.243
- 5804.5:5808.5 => 1.253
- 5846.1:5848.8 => 1.286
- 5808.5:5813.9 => 1.213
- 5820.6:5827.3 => 1.359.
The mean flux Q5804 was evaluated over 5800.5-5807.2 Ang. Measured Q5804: 1.3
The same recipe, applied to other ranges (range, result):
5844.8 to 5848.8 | 1.34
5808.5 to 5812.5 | 1.33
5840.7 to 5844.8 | 1.36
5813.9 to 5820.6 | 1.37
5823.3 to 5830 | 1.36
